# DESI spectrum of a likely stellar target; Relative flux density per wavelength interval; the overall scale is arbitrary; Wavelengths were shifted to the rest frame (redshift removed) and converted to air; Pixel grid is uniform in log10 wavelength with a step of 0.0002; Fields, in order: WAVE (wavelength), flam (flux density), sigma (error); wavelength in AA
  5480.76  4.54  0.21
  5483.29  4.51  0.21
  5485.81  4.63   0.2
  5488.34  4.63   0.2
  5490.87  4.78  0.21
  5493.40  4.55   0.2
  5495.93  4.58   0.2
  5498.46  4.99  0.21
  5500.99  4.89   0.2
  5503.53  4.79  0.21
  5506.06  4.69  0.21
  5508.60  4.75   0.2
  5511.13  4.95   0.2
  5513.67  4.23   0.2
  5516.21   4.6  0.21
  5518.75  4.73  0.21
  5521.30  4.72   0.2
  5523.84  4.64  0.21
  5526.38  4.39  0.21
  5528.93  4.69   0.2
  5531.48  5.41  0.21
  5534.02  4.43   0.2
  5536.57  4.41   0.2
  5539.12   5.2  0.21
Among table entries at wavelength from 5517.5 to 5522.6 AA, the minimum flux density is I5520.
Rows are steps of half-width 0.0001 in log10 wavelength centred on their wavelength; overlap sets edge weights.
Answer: 4.72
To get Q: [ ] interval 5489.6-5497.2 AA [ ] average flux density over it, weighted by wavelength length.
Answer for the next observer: 4.64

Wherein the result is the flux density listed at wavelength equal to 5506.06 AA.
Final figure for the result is 4.69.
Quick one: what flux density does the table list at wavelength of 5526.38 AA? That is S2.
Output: 4.39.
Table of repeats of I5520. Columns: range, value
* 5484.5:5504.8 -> 4.55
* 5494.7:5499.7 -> 4.58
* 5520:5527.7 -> 4.39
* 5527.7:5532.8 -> 4.69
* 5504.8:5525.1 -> 4.23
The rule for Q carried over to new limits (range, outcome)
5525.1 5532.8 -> 4.83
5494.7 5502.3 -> 4.82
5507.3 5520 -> 4.65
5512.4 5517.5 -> 4.42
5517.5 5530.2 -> 4.63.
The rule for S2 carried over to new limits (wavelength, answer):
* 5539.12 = 5.2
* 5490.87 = 4.78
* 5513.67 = 4.23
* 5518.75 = 4.73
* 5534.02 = 4.43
